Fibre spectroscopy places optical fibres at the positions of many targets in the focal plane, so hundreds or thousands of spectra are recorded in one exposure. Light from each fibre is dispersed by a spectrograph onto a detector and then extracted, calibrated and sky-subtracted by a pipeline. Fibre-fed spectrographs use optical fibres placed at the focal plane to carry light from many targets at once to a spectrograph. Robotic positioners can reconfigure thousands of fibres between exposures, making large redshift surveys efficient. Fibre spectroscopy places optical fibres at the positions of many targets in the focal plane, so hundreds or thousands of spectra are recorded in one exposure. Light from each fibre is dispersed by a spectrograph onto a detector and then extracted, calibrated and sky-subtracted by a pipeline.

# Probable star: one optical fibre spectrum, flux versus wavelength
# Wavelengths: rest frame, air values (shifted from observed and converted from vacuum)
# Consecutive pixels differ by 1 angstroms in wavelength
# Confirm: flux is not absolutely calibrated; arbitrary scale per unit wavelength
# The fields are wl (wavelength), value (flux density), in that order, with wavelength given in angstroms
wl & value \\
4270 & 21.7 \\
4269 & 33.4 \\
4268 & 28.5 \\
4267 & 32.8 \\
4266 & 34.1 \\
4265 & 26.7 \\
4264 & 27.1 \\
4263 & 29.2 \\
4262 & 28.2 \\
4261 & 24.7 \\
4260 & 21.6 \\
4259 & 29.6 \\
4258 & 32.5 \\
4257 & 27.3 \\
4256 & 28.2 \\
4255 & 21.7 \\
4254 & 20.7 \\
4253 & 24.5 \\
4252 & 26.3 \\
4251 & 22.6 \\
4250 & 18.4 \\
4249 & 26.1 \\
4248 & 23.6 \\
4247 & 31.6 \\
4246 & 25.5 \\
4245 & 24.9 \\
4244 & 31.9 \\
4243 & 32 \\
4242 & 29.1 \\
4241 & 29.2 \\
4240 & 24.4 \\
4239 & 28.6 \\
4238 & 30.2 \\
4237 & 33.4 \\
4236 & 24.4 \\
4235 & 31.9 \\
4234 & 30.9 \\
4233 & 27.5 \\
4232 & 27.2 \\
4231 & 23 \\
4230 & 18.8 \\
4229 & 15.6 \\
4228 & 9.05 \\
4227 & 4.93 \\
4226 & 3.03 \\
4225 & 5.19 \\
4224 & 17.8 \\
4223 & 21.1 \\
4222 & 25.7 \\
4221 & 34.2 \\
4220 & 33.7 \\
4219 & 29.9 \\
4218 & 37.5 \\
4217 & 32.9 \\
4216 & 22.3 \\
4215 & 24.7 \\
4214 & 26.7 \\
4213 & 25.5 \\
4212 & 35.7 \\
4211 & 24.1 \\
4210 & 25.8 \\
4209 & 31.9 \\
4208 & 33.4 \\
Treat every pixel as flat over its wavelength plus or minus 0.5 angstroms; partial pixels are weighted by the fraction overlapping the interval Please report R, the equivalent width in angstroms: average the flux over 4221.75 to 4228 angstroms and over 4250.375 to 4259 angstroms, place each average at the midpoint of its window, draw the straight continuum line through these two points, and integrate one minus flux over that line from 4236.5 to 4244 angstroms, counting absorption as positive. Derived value -4.2 angstroms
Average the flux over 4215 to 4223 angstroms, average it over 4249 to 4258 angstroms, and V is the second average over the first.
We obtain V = 0.8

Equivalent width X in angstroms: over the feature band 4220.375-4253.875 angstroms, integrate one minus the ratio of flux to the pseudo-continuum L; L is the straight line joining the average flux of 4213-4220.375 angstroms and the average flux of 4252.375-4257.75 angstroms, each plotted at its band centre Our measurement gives 3.8 angstroms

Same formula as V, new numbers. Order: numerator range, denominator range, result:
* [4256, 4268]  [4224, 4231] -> 2.59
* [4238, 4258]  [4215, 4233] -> 1.22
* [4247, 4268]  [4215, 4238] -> 1.13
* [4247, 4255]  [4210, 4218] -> 0.84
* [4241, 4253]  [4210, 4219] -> 0.93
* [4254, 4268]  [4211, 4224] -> 0.97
